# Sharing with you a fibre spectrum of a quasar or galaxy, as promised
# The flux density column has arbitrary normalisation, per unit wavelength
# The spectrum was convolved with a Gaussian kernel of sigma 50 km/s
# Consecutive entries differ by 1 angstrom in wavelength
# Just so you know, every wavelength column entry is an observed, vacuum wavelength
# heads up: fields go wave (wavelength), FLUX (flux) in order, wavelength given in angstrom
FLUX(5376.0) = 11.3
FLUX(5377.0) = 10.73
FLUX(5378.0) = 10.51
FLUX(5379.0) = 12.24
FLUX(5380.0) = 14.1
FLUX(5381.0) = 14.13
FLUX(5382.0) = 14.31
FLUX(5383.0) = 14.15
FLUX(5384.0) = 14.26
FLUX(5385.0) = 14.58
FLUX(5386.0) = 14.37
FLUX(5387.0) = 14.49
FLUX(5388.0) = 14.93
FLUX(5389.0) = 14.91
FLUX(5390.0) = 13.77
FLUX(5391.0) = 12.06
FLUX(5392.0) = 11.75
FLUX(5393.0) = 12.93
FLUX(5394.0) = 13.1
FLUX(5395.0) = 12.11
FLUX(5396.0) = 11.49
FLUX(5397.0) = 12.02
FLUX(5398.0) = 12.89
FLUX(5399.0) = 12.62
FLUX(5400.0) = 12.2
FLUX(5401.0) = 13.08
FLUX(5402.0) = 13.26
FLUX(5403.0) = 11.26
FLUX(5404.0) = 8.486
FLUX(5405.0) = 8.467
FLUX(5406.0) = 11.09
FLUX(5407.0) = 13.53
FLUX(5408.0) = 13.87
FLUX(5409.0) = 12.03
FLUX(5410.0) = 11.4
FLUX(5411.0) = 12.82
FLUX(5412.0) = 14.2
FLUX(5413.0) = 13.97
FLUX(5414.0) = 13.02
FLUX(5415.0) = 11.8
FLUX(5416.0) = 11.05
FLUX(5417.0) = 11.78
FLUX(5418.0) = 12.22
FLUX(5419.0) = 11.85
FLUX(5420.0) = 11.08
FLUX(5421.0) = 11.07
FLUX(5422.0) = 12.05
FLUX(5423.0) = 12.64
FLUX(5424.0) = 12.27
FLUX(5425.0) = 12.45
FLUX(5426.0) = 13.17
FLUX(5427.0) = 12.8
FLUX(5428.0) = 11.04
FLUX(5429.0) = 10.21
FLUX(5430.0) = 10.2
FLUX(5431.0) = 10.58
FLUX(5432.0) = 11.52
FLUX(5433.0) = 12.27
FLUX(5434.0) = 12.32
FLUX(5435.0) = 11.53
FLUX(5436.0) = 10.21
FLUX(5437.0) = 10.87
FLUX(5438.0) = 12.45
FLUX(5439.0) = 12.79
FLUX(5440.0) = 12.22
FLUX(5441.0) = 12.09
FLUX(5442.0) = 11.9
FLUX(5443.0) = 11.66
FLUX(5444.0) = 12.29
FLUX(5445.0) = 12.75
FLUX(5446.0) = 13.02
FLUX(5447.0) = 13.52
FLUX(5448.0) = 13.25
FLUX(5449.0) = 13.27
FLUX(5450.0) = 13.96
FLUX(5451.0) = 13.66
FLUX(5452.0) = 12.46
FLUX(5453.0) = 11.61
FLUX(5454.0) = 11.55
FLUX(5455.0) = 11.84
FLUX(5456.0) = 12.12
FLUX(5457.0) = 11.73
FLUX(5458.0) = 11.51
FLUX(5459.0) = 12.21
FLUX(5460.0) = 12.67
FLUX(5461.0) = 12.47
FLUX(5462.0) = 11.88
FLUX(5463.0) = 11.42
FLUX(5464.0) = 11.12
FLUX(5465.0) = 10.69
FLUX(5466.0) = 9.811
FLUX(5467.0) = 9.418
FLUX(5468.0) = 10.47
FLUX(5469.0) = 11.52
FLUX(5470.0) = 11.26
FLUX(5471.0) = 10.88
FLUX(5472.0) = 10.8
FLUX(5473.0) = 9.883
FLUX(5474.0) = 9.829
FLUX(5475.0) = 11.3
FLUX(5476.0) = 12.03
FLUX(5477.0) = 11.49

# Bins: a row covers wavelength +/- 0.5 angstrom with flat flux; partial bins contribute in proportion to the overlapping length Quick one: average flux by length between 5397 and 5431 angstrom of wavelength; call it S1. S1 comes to 12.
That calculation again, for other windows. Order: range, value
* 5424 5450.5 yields 12.1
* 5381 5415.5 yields 12.8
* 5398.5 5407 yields 11.4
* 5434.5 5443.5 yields 11.7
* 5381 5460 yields 12.4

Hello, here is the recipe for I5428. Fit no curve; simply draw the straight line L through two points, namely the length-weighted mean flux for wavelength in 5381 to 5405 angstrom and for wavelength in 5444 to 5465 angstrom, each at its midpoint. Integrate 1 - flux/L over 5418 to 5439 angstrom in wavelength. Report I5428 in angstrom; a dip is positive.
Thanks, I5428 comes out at 1.5 angstrom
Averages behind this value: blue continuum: 12.9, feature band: 11.7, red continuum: 12.4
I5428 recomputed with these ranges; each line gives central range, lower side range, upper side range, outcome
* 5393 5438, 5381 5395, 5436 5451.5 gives 4.28 angstrom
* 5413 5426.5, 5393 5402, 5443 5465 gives 0.37 angstrom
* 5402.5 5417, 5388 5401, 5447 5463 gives 0.86 angstrom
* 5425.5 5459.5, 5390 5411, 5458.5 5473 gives -1.83 angstrom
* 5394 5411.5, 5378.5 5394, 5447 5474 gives 1.78 angstrom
